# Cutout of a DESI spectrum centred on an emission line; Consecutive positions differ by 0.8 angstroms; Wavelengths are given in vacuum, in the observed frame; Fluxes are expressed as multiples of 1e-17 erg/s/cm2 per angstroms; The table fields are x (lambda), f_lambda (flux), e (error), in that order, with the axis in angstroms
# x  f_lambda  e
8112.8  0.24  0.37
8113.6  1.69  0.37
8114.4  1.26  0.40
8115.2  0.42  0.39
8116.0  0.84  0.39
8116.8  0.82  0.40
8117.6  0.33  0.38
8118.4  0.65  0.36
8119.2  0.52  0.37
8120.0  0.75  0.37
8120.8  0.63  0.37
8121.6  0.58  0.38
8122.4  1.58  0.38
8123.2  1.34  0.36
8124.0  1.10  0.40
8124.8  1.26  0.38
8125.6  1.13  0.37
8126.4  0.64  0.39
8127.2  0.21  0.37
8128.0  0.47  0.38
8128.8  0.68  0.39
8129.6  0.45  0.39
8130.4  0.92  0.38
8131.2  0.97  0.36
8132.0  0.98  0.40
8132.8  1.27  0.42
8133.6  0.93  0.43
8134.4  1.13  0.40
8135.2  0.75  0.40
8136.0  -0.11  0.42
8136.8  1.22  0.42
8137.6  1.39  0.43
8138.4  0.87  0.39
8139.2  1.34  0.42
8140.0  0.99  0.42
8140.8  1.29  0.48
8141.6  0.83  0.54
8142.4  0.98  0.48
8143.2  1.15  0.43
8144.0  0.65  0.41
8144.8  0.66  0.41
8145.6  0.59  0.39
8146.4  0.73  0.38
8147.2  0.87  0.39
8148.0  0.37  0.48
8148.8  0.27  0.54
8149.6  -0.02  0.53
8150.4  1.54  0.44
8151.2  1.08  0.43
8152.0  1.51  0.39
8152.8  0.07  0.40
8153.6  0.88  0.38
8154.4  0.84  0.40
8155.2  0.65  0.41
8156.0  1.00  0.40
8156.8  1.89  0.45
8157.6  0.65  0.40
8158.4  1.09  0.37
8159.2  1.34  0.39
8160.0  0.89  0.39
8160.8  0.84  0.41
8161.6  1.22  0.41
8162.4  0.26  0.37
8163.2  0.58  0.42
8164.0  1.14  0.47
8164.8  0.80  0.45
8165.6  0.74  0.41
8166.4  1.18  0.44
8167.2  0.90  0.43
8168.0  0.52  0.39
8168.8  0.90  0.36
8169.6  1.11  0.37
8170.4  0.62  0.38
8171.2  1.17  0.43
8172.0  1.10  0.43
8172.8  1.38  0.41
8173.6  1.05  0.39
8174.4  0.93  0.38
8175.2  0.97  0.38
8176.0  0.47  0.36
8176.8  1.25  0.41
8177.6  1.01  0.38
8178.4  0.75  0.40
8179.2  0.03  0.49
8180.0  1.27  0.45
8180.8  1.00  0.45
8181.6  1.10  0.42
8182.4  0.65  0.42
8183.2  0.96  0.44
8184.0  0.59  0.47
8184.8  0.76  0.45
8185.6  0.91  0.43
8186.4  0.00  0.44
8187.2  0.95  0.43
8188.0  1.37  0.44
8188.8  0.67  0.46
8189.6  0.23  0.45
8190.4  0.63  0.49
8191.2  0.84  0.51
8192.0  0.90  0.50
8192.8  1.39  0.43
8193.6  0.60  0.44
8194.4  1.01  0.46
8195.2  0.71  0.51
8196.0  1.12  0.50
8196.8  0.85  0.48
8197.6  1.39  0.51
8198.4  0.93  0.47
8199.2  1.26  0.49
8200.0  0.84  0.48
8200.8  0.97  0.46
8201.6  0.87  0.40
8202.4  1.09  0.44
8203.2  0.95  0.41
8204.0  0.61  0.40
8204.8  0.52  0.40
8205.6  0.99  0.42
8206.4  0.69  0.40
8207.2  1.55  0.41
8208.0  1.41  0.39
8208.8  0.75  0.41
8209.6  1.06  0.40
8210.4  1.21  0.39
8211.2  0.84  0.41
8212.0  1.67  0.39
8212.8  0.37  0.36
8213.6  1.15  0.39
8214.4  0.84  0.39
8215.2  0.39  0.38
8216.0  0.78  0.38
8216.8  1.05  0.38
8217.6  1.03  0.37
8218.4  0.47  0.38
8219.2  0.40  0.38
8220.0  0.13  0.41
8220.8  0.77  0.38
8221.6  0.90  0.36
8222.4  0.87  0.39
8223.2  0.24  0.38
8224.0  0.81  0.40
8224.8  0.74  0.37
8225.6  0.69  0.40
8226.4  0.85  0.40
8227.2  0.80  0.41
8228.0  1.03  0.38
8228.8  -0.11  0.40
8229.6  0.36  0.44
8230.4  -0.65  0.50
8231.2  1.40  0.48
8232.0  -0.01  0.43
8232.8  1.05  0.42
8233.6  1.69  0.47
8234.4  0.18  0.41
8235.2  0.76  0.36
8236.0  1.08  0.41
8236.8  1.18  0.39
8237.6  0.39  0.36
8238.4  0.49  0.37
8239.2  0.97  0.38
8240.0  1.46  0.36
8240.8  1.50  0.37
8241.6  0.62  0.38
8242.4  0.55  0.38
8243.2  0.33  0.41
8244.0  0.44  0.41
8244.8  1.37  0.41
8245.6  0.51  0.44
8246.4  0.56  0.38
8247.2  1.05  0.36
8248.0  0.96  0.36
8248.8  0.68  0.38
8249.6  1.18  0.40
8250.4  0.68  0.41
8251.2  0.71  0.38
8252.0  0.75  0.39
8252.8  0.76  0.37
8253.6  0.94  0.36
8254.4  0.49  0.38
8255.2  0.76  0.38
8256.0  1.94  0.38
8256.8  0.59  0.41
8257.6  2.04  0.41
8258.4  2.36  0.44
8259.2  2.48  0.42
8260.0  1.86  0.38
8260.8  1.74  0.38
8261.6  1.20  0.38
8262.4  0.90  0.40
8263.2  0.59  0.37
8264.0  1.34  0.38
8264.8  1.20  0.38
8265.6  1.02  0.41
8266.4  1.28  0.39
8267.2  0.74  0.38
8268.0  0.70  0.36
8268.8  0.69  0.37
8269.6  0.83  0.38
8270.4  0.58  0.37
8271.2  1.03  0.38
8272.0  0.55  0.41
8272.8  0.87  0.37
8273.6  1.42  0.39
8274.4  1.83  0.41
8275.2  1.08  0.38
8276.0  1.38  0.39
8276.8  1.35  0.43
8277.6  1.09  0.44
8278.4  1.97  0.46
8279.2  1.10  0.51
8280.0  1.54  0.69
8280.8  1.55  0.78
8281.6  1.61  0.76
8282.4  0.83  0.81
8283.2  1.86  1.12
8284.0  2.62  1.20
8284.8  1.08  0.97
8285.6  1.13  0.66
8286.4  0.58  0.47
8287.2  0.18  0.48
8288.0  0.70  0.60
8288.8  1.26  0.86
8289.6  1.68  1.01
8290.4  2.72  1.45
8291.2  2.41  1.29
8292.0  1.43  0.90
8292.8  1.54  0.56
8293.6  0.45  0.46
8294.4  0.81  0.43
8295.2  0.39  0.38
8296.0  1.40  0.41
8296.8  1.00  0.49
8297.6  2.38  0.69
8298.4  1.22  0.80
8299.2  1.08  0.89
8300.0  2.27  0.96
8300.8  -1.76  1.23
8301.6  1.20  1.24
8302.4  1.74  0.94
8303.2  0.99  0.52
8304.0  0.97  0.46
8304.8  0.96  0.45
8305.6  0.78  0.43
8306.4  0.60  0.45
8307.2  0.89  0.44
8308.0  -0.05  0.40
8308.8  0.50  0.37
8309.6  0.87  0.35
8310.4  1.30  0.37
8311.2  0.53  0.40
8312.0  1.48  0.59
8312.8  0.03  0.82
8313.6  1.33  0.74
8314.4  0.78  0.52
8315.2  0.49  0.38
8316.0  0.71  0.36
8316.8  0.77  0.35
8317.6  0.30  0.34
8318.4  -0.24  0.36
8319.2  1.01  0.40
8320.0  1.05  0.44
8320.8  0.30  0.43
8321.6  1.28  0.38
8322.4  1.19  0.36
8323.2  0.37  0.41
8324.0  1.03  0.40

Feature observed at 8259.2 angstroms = [S II]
